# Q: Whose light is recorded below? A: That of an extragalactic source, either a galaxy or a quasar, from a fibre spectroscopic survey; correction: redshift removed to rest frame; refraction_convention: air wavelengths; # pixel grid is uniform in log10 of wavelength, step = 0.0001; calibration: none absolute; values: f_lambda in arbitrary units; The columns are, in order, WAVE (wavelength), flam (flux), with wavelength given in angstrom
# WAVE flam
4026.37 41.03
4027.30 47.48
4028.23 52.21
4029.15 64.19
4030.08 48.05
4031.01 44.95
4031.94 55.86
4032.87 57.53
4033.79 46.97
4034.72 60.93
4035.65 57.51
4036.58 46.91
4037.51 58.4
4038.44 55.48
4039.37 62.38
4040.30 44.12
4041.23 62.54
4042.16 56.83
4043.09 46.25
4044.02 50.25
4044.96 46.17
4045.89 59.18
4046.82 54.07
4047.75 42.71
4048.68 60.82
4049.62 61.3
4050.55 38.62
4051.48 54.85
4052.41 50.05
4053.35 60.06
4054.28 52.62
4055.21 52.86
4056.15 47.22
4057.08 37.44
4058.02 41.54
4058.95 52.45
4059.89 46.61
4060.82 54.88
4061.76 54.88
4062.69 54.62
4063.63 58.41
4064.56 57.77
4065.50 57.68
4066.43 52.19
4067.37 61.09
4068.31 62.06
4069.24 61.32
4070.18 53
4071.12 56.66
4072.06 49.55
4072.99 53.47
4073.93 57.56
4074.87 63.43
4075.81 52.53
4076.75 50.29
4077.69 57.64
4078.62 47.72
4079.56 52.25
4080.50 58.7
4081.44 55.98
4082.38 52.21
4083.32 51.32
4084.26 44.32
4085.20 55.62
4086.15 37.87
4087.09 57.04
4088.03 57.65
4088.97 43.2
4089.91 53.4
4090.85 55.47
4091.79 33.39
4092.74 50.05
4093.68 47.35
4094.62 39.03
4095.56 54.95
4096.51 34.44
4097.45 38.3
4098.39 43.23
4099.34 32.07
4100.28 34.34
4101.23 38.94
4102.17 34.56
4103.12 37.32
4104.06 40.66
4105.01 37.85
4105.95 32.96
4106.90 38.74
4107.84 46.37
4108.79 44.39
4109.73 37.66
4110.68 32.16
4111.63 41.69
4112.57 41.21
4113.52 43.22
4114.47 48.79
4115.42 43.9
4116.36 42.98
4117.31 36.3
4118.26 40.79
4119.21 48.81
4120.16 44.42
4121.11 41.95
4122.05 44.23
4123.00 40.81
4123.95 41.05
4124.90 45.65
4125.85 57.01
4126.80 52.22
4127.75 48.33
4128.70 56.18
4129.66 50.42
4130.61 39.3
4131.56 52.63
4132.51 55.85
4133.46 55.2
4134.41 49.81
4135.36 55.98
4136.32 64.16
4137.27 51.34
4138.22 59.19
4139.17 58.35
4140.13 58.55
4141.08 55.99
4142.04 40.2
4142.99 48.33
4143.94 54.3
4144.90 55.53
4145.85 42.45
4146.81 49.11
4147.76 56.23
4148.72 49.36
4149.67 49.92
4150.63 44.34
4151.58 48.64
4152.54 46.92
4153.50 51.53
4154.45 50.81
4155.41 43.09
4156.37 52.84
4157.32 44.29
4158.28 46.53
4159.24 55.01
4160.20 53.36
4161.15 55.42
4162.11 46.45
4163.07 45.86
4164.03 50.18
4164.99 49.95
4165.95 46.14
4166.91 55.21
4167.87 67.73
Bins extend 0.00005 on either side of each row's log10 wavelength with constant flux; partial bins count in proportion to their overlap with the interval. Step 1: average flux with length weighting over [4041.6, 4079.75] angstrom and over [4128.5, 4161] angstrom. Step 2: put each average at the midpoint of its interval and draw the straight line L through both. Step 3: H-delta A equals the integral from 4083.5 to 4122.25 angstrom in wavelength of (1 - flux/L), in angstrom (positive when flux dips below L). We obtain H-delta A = 7.1 angstrom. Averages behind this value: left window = 53.2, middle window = 42.8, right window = 51.3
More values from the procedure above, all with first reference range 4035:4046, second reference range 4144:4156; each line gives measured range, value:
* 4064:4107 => 2.7 angstrom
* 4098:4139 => 4.5 angstrom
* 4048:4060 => 0.6 angstrom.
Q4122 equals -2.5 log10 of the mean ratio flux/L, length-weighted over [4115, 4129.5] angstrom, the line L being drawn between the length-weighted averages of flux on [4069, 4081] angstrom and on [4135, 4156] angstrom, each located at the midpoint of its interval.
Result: 0.15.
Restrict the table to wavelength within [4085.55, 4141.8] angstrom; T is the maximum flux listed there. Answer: 64.16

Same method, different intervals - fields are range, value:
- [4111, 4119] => 48.79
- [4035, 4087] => 63.43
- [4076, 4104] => 58.7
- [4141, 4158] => 56.23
